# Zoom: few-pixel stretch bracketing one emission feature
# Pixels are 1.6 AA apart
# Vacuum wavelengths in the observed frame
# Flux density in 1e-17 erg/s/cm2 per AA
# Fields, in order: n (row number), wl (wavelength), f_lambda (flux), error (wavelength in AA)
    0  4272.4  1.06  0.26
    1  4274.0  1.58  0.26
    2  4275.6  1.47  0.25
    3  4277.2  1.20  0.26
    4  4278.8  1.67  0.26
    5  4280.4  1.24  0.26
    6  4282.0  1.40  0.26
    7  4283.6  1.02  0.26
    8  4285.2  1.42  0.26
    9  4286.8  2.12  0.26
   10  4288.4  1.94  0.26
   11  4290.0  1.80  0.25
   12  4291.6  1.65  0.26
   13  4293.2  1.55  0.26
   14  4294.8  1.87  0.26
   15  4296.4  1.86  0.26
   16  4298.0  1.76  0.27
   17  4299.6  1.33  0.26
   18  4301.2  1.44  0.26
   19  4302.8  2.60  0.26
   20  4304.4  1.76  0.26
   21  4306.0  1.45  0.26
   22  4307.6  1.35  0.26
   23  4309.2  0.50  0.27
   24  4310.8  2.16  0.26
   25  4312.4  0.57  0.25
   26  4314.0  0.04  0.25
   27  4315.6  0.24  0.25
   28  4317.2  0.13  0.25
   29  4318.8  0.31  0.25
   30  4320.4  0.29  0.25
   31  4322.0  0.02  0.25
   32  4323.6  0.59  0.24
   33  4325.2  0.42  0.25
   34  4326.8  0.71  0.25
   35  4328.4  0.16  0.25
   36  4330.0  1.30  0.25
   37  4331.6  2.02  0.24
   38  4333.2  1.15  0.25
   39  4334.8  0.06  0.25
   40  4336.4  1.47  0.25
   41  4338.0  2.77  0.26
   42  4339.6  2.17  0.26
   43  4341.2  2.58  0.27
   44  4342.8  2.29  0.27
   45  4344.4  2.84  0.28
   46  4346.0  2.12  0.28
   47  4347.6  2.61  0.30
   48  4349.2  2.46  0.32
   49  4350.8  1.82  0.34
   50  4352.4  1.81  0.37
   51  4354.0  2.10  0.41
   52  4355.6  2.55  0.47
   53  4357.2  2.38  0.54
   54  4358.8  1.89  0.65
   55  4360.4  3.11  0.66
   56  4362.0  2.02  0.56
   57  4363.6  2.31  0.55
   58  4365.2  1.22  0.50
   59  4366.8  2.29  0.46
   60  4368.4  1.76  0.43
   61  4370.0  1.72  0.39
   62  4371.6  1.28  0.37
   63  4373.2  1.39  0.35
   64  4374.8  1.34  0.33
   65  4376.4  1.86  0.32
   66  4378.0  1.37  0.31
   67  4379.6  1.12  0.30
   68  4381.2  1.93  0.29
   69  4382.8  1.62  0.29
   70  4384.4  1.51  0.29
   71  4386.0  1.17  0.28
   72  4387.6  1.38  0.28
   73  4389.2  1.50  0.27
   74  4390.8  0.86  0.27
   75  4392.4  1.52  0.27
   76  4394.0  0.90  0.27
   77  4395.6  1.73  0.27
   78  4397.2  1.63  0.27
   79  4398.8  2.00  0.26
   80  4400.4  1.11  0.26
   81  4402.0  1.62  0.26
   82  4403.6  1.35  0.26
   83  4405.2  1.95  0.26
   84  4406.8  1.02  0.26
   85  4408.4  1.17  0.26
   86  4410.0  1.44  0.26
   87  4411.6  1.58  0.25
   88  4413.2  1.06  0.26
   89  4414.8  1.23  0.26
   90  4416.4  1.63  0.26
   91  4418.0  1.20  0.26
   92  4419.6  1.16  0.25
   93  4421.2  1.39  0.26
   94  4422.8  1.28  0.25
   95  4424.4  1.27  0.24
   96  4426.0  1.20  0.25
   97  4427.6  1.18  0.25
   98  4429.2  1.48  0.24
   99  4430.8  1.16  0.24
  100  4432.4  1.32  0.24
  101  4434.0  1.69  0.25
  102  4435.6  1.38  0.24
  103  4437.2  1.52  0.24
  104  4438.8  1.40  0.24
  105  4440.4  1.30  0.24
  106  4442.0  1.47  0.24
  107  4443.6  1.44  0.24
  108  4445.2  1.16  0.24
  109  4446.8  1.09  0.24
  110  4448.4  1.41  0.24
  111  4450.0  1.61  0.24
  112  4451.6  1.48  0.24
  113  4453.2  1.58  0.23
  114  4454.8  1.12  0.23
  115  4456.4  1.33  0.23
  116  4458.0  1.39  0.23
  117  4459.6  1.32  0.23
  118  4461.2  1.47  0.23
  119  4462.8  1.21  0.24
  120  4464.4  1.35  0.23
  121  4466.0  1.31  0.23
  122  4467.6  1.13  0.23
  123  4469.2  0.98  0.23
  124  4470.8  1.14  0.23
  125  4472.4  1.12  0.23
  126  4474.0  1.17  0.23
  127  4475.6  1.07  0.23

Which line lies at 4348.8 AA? C IV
